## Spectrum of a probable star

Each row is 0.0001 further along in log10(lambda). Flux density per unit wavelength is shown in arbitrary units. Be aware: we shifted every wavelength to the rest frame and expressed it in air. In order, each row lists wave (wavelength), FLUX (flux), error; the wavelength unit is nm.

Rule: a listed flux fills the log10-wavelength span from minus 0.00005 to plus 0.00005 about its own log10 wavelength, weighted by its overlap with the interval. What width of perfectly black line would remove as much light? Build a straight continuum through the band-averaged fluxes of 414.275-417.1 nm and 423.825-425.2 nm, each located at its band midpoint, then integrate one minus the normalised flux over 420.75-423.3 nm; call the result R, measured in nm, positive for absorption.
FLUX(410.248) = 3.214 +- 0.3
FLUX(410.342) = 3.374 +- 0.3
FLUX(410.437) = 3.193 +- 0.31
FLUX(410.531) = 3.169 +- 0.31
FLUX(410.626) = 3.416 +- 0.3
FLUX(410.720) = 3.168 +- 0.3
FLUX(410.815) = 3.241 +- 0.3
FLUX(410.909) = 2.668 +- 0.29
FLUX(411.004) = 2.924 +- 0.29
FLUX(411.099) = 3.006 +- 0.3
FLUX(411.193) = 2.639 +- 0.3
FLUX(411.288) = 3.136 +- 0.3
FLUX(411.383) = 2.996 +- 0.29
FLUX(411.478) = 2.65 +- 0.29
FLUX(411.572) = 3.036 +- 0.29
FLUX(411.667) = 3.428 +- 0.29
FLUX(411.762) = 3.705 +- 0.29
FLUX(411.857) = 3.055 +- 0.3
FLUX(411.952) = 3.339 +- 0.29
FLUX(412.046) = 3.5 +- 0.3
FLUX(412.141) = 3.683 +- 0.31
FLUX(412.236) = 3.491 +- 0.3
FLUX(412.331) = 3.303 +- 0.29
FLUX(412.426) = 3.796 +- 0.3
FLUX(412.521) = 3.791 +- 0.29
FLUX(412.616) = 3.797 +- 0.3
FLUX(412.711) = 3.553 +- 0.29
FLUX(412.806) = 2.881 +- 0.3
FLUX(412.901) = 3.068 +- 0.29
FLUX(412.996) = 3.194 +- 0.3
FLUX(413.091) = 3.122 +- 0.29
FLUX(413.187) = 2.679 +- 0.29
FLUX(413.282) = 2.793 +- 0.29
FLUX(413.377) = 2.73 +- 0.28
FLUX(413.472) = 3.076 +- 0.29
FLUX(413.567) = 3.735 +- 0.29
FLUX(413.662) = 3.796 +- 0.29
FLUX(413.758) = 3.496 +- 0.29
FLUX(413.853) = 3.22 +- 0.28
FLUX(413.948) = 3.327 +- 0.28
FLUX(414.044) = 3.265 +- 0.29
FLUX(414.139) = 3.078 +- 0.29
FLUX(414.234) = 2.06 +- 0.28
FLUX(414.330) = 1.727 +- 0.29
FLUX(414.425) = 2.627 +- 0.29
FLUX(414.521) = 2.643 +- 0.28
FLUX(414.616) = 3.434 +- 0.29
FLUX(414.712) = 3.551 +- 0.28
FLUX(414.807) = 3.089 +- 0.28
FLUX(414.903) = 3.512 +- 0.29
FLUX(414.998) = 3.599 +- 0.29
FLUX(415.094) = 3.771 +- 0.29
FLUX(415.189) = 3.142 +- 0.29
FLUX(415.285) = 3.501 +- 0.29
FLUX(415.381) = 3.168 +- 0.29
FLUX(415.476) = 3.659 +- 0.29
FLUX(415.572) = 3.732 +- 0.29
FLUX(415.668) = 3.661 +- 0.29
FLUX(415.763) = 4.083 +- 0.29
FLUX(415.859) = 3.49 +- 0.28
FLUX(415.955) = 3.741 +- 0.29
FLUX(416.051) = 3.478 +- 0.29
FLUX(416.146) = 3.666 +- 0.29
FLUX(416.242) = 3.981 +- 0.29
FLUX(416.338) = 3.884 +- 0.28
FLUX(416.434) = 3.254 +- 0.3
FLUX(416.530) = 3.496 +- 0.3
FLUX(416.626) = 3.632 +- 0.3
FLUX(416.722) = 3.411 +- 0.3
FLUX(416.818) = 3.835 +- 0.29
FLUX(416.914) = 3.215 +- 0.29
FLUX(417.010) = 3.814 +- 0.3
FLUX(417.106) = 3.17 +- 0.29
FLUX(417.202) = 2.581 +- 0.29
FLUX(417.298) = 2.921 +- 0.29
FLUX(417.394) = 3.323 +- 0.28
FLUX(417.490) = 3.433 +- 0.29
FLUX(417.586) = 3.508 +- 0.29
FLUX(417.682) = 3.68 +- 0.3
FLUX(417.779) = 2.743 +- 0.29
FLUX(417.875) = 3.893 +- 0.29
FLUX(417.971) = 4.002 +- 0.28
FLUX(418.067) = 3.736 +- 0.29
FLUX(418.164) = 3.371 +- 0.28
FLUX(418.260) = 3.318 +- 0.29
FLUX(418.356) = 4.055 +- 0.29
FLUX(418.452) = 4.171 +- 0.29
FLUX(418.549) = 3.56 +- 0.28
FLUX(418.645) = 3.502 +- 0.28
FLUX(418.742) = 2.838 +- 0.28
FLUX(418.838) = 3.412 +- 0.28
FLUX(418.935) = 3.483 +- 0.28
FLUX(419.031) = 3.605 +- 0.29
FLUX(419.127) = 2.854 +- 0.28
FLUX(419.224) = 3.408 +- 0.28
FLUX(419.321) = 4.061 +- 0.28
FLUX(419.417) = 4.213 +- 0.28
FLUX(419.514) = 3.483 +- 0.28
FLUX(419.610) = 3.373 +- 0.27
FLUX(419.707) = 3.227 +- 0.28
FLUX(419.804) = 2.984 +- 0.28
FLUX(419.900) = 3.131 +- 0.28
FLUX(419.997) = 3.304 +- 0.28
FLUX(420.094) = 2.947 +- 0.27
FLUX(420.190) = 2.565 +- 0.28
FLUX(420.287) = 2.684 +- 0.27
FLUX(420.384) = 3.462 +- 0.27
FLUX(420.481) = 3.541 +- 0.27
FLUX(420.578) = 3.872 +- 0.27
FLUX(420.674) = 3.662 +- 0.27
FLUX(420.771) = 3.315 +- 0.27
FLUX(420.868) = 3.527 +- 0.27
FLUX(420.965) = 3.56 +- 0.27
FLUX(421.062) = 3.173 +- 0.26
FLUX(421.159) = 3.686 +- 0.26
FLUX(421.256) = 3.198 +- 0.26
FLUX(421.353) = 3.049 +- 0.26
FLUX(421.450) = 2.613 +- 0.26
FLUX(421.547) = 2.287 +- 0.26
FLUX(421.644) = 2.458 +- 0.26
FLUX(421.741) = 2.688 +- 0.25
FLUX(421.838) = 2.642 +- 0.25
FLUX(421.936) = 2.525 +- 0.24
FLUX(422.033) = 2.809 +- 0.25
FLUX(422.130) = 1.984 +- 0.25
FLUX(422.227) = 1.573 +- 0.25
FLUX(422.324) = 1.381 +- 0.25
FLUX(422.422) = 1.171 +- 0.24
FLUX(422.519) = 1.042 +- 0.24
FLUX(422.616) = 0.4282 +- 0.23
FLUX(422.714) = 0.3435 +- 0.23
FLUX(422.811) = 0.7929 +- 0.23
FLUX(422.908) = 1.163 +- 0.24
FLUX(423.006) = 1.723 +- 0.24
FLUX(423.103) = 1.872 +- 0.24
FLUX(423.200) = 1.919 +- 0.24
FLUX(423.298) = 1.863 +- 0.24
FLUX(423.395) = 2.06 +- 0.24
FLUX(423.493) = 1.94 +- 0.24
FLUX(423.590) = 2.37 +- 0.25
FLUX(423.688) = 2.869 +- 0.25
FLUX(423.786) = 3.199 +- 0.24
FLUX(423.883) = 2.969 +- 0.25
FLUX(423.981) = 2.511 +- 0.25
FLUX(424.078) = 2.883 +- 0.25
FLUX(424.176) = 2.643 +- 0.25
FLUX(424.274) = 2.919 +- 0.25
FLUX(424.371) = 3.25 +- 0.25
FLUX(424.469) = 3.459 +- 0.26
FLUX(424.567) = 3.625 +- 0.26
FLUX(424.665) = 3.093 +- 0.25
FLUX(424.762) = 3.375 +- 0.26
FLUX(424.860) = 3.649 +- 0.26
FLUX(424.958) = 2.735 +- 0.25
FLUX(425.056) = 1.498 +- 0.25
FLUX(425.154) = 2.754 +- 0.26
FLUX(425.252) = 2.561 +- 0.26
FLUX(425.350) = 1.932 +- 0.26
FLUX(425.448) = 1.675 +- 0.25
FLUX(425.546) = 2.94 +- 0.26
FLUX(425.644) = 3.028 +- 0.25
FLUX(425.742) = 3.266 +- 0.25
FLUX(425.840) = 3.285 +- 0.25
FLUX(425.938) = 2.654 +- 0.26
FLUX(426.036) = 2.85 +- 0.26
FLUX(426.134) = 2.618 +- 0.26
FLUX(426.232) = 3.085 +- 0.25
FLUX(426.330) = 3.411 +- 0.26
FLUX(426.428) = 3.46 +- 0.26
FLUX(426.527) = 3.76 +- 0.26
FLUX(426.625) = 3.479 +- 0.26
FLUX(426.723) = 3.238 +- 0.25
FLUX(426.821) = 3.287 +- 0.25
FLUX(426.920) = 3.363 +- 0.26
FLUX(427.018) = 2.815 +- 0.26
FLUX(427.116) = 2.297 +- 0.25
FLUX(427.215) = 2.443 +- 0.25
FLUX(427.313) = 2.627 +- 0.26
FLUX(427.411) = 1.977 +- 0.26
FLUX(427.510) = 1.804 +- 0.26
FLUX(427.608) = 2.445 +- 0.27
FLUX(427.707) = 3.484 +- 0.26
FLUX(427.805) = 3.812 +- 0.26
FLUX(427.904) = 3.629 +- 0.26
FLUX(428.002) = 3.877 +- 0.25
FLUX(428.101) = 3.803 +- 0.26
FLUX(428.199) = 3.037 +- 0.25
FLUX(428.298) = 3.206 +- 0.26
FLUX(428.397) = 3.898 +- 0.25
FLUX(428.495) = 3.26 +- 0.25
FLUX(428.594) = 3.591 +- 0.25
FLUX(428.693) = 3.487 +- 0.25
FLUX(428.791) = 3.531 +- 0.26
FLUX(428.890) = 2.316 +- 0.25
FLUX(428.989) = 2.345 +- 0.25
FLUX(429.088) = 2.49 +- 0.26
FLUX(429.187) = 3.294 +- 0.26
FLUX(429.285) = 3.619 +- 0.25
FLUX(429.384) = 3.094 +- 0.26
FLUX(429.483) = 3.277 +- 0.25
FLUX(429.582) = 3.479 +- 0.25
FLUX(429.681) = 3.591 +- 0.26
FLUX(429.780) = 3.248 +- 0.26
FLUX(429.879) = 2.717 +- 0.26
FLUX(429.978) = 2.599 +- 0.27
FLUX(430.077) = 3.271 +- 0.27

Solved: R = 0.77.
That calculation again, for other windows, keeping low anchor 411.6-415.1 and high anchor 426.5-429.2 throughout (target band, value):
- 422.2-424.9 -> 0.783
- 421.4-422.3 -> 0.222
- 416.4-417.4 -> -0.043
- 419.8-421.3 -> -0.066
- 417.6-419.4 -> -0.209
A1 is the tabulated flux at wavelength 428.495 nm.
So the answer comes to 3.26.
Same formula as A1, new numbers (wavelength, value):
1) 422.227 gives 1.573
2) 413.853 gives 3.22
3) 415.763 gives 4.083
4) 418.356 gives 4.055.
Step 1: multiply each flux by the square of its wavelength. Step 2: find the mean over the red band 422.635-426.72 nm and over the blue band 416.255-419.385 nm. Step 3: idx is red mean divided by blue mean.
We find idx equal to 0.78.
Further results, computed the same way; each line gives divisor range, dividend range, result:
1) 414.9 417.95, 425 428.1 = 0.87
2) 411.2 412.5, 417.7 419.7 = 1.11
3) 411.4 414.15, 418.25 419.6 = 1.12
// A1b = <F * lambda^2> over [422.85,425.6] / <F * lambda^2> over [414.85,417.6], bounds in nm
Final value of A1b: 0.8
